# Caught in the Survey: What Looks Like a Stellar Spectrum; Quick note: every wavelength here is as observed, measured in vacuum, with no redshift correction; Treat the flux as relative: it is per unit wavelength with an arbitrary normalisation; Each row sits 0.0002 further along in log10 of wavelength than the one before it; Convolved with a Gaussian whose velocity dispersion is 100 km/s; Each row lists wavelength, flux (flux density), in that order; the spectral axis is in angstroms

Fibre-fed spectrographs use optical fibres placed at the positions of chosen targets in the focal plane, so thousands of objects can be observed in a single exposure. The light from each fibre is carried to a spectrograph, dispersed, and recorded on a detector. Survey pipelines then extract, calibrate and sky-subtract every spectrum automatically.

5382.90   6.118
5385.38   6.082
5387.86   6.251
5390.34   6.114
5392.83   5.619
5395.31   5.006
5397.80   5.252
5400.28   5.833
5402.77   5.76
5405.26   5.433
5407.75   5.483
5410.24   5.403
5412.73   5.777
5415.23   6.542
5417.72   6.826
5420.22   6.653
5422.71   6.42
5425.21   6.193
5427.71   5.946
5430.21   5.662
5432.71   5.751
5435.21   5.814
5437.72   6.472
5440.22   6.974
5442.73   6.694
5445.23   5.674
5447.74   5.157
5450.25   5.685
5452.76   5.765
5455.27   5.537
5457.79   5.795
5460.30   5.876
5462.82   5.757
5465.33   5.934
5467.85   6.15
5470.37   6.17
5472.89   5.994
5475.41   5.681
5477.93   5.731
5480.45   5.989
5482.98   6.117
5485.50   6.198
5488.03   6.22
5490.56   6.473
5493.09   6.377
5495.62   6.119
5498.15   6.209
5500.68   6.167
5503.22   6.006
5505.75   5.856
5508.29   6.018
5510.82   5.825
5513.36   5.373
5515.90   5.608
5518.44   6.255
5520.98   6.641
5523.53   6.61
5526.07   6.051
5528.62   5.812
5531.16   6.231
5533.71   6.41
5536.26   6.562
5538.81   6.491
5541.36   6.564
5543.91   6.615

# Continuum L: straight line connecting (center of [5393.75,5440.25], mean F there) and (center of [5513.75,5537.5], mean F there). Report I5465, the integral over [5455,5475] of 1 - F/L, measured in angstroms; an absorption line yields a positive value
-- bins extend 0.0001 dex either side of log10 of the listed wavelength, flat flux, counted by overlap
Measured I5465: 0.5 angstroms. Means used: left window 5.93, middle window 5.91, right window 6.21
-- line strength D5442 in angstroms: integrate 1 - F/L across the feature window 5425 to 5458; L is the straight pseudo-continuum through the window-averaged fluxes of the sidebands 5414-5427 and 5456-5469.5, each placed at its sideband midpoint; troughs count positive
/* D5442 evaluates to 1.4 angstroms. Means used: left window 6.5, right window 5.89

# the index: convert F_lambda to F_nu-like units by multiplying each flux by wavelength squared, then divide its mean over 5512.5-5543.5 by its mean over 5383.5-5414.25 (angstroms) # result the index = 1.15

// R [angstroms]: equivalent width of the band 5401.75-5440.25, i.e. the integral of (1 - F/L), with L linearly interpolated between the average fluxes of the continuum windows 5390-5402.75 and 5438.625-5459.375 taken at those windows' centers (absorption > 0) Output -2.17 angstroms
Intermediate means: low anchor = 5.54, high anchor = 5.92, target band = 6.04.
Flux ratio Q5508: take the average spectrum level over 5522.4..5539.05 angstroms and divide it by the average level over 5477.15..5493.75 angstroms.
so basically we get 1.02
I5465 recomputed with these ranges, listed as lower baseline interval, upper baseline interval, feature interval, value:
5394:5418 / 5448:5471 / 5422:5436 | -0.51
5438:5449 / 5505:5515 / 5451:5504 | -0.54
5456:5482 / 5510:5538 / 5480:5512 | -0.58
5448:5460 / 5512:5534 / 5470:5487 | -0.46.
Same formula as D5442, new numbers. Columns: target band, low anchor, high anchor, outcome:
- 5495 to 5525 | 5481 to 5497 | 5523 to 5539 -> 1.0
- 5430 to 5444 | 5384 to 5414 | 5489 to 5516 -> -1.1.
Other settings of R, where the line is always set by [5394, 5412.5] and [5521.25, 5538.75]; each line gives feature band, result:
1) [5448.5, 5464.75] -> 0.3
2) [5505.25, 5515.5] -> 0.7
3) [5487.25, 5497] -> -0.4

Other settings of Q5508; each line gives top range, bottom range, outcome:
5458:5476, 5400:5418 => 1.02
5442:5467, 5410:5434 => 0.94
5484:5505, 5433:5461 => 1.05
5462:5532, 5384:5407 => 1.06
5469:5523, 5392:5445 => 1.01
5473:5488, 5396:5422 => 1.01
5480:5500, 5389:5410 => 1.12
